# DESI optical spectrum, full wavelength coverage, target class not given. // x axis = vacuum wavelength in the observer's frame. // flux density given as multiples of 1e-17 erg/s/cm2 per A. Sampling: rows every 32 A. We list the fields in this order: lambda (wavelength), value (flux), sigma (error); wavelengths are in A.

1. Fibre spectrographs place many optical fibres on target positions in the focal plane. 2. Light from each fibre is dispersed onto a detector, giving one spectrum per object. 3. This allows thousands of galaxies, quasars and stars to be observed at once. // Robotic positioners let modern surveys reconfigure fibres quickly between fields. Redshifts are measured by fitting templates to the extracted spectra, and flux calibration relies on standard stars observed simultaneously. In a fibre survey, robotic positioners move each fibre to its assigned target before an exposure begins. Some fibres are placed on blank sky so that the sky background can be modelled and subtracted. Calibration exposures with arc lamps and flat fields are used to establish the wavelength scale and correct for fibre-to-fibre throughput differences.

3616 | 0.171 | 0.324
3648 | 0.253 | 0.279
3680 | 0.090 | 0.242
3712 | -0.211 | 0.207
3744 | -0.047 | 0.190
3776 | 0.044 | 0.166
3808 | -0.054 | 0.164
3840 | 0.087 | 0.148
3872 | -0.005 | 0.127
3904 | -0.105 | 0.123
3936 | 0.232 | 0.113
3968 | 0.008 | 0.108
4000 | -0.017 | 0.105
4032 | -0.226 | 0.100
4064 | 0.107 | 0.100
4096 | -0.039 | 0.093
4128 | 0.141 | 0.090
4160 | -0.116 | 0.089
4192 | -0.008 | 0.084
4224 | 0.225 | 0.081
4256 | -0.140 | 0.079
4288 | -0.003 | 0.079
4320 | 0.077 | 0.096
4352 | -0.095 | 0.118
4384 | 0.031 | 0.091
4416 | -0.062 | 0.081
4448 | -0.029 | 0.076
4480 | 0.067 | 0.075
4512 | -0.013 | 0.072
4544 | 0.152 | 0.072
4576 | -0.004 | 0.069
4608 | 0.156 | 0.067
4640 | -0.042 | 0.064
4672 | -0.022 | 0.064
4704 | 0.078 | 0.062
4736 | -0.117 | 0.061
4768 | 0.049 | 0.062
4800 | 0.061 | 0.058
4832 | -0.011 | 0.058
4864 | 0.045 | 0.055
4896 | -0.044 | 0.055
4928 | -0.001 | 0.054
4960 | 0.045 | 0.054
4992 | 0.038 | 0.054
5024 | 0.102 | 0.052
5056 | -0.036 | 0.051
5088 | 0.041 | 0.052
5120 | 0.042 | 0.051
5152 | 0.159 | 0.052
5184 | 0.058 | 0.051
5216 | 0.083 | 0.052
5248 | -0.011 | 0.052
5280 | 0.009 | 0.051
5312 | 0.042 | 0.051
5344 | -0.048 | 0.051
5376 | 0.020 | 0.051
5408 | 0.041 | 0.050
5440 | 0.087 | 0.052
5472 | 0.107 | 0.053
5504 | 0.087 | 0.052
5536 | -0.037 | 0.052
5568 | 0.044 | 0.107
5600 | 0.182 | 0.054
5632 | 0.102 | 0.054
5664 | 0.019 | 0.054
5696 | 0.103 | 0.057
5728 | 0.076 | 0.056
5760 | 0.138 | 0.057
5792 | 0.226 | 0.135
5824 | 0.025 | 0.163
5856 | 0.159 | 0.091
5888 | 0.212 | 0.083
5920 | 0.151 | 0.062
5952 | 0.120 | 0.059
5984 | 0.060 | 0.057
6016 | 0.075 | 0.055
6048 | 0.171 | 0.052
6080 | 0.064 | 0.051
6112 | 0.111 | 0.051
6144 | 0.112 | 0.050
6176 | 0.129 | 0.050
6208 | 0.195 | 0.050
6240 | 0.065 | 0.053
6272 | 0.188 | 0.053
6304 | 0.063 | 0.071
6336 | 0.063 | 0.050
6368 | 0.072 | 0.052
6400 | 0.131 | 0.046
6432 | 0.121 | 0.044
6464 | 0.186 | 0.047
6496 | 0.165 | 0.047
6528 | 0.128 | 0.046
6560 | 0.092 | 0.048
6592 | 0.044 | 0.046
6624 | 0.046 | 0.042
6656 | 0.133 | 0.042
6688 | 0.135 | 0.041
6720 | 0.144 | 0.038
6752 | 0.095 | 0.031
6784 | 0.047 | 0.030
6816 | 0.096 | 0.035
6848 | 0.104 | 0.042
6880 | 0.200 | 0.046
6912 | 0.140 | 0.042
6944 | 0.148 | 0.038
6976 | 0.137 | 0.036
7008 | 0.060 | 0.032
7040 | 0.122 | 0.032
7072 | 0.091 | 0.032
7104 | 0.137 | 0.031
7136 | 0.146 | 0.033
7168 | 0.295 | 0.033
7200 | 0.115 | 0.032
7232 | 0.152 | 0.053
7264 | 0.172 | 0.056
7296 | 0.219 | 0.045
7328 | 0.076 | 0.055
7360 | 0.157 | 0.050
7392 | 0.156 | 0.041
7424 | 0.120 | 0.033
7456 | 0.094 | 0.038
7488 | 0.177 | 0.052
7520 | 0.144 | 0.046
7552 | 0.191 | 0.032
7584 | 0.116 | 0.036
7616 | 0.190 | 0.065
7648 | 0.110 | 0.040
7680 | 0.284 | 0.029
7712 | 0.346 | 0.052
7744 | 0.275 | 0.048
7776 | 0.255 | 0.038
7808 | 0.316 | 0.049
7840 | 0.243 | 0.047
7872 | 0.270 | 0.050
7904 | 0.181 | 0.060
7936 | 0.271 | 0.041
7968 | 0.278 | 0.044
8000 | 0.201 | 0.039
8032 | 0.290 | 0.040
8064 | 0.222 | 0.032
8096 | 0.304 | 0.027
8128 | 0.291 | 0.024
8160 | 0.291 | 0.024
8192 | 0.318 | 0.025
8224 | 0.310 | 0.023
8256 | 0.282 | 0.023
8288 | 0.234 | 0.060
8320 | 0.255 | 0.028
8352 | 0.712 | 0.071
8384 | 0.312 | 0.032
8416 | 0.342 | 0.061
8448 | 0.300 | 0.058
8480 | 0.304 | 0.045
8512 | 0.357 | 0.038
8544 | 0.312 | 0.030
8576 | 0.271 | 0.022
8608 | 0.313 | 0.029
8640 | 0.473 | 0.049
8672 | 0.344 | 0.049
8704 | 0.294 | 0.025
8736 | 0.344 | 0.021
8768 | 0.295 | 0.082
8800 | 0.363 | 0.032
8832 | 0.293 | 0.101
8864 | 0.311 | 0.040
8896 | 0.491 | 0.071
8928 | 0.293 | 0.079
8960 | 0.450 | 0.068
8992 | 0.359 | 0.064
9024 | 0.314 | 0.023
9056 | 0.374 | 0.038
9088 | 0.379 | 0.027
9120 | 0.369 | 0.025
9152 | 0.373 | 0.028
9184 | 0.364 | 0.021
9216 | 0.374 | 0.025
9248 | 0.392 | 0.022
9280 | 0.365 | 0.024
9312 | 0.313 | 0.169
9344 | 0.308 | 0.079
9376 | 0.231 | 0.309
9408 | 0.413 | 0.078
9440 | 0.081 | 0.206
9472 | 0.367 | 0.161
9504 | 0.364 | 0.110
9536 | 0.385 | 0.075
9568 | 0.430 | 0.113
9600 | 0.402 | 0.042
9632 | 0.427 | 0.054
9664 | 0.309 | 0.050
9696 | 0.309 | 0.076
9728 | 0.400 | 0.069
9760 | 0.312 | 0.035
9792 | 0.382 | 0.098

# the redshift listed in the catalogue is 0.92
